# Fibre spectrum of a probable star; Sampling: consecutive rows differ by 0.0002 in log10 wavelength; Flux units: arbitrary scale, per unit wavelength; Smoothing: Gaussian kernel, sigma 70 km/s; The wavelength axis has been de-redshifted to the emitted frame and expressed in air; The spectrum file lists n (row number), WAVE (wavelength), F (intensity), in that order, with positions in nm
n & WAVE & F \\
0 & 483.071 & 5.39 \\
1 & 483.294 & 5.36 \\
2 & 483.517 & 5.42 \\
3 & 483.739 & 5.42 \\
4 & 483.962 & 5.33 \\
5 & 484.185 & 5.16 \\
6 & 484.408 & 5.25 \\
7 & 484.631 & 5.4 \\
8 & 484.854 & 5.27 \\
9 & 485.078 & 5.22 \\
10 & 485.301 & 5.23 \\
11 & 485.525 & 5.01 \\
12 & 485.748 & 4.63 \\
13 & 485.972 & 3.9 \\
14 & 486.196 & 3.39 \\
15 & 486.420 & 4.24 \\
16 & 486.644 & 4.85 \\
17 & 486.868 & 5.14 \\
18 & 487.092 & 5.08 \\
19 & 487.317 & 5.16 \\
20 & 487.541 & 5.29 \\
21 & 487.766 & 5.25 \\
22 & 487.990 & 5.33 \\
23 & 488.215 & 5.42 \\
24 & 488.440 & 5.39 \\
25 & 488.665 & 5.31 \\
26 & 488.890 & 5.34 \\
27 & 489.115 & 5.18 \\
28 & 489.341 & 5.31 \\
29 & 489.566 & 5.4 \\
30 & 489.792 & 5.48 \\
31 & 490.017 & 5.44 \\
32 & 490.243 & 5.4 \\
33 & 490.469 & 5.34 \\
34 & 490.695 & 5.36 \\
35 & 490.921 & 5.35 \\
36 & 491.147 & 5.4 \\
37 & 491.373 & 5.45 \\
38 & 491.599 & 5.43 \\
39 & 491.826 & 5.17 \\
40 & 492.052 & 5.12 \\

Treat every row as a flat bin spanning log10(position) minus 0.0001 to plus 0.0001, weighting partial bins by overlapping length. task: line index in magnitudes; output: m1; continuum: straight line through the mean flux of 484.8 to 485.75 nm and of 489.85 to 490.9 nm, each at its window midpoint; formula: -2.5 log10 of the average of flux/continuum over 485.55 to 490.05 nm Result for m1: 0.05 mag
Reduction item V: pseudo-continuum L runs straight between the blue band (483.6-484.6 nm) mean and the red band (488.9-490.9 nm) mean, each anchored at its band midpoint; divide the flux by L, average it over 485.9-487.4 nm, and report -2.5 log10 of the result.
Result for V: 0.174 mag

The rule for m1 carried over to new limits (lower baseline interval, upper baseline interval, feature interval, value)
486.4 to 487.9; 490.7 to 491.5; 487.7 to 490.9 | -0.023 mag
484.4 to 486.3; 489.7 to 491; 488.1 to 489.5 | -0.024 mag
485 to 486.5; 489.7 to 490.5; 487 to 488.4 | -0.074 mag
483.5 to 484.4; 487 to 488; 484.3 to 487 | 0.102 mag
